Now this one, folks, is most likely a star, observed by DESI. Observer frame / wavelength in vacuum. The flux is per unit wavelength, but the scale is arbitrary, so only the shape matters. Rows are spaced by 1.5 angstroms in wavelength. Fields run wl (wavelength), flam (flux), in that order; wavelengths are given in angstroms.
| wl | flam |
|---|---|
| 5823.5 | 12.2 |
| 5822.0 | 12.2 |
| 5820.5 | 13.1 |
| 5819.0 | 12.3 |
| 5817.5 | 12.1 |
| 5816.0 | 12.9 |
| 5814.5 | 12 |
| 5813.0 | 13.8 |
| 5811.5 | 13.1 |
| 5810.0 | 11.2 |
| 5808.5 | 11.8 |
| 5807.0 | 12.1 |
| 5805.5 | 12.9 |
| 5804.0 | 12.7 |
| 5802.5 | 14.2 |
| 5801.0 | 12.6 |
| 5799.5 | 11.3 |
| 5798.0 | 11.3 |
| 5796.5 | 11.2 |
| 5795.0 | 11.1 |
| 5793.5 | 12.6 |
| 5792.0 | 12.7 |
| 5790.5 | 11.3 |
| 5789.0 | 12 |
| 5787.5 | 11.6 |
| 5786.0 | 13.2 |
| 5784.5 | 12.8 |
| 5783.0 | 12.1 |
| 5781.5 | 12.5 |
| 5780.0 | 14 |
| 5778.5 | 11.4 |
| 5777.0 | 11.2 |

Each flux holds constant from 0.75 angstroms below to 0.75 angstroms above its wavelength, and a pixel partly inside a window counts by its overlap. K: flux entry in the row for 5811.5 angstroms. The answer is 13.1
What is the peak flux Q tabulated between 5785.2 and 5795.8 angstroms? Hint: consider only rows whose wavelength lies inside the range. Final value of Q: 13.2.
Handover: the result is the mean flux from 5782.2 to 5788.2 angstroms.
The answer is 12.4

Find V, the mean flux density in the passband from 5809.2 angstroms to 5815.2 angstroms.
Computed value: 12.5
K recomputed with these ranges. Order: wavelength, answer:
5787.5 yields 11.6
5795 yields 11.1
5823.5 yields 12.2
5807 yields 12.1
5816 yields 12.9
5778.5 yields 11.4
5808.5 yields 11.8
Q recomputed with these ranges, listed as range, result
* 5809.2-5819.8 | 13.8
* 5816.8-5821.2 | 13.1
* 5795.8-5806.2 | 14.2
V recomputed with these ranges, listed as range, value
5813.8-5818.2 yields 12.3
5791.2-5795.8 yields 12.1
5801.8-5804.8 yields 13.4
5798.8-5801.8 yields 12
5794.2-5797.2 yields 11.2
